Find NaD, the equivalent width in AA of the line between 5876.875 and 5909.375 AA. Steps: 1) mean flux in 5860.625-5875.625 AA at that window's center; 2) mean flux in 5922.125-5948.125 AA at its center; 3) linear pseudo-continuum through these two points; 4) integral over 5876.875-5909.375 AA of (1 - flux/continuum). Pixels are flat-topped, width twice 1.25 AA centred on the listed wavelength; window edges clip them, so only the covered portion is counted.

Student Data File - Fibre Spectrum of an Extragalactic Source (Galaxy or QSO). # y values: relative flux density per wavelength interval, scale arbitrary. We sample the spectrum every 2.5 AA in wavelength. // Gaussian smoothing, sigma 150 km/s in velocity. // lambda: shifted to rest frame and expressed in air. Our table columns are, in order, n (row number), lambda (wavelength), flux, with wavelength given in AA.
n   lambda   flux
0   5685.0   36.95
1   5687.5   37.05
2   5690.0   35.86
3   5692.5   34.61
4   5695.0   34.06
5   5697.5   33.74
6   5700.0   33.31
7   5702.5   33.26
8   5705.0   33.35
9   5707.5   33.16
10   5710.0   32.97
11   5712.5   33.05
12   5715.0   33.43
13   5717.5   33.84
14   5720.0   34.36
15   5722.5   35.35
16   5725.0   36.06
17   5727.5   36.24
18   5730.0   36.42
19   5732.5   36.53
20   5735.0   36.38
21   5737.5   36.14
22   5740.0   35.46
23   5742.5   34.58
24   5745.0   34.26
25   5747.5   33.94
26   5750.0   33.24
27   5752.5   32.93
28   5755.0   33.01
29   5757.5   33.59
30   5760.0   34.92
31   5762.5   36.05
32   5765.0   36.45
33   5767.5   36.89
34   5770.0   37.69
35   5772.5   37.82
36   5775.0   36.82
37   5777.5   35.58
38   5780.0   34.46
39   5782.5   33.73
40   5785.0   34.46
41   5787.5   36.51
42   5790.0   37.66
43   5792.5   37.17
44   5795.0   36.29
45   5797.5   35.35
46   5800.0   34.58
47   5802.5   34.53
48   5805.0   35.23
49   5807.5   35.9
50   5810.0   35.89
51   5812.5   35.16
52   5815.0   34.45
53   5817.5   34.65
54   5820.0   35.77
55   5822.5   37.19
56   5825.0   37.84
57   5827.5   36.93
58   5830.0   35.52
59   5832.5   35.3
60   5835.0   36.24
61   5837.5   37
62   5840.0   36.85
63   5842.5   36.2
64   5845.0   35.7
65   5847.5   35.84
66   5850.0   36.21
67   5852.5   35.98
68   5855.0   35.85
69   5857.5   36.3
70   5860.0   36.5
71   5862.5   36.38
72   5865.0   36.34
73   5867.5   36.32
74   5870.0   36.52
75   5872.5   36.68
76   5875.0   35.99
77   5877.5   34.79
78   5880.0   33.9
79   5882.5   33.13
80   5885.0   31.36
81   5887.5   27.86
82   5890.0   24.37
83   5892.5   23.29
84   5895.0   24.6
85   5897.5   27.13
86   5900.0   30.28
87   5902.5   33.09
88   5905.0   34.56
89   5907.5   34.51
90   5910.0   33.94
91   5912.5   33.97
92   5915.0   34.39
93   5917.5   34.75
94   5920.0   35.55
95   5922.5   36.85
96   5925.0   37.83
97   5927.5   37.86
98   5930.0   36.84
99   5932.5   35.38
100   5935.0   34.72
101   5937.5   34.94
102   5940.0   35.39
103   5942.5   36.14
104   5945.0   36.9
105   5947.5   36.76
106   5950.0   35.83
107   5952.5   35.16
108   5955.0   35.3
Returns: 5.5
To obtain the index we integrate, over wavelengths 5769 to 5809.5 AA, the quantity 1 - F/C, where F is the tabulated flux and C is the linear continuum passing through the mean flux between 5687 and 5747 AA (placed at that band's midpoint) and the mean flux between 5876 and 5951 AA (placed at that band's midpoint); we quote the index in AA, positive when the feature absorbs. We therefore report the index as -2.0 AA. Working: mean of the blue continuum 34.7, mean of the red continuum 33.4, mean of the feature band 35.9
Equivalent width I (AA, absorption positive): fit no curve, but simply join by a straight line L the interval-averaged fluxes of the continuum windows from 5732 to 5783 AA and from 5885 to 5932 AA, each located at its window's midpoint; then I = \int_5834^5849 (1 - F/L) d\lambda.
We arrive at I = -1.2 AA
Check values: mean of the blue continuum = 35.3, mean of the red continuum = 32.3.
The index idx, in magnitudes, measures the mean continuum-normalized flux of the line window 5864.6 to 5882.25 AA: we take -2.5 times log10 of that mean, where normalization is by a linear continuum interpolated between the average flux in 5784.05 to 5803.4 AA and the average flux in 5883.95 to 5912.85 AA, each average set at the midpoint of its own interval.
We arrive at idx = -0.14 mag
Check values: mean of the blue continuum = 35.9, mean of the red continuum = 29.8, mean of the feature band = 35.6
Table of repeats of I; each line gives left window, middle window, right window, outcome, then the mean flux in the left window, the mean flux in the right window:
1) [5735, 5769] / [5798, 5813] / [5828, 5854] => 0.15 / 34.8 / 36.1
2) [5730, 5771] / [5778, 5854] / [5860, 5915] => -4.39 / 35.2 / 32.5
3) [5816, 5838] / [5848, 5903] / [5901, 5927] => 4.11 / 36.2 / 35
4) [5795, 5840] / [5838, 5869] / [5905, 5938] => -0.48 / 35.8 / 35.5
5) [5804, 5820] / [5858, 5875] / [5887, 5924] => -1.76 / 35.3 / 31.4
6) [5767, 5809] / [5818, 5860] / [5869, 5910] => -3.28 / 35.9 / 31.4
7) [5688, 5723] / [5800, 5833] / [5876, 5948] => -2.09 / 33.9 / 33.3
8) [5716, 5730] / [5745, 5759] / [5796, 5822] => 0.71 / 35.3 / 35.2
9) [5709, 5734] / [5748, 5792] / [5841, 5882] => -0.22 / 34.9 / 35.9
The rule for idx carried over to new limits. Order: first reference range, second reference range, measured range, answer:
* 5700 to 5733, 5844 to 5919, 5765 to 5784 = -0.066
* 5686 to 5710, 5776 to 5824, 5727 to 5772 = -0.013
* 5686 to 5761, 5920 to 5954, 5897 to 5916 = 0.095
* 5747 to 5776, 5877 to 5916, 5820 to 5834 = -0.104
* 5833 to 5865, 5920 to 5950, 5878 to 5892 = 0.205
